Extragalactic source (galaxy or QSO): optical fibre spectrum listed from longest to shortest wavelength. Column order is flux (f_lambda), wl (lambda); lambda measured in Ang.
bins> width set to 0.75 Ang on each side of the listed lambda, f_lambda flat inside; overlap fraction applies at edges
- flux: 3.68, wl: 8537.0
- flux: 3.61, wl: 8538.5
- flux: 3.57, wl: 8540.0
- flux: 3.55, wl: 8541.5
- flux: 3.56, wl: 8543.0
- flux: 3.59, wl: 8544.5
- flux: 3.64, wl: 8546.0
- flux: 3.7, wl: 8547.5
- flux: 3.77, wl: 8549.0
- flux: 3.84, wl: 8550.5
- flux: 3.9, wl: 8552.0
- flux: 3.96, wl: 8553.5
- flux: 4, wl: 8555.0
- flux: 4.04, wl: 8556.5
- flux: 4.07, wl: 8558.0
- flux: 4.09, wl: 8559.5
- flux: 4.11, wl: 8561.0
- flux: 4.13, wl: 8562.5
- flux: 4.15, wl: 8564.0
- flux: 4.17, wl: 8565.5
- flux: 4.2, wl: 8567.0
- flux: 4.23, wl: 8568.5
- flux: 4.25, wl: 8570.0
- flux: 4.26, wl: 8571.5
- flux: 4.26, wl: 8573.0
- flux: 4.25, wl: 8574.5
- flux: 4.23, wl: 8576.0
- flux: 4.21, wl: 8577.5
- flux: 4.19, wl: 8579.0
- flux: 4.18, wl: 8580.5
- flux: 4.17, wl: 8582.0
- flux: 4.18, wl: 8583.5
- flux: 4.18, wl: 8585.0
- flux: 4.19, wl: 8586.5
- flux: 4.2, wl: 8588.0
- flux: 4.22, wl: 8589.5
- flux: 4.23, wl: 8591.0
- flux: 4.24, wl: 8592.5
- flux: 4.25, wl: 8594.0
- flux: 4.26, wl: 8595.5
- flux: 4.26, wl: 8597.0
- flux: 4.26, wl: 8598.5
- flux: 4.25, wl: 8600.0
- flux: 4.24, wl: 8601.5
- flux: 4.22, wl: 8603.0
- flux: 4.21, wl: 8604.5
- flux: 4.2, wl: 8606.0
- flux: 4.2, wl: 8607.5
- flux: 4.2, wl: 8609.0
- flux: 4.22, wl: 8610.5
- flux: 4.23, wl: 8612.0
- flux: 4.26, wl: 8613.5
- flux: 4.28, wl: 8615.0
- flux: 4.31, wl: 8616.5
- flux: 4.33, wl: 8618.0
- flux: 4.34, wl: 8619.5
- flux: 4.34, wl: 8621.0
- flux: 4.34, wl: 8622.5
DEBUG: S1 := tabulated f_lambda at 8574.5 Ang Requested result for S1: 4.25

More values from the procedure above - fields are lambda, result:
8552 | 3.9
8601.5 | 4.24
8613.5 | 4.26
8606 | 4.2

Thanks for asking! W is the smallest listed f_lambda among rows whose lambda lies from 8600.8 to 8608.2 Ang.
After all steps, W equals 4.2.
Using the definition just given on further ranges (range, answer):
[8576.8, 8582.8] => 4.17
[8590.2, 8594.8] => 4.23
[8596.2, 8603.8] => 4.22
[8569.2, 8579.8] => 4.19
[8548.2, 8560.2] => 3.77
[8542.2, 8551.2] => 3.56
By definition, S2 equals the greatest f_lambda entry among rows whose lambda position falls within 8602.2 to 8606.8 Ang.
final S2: 4.22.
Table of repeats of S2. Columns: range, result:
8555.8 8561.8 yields 4.11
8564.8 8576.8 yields 4.26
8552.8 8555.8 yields 4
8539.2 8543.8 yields 3.57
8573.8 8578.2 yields 4.25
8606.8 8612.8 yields 4.23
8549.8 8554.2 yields 3.96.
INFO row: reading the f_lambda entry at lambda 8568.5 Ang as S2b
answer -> 4.23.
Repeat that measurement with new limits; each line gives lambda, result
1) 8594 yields 4.25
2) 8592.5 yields 4.24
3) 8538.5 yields 3.61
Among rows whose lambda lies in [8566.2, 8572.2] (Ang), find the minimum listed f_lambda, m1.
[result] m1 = 4.2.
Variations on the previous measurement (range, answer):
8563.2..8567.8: 4.15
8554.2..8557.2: 4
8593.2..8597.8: 4.25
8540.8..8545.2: 3.55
